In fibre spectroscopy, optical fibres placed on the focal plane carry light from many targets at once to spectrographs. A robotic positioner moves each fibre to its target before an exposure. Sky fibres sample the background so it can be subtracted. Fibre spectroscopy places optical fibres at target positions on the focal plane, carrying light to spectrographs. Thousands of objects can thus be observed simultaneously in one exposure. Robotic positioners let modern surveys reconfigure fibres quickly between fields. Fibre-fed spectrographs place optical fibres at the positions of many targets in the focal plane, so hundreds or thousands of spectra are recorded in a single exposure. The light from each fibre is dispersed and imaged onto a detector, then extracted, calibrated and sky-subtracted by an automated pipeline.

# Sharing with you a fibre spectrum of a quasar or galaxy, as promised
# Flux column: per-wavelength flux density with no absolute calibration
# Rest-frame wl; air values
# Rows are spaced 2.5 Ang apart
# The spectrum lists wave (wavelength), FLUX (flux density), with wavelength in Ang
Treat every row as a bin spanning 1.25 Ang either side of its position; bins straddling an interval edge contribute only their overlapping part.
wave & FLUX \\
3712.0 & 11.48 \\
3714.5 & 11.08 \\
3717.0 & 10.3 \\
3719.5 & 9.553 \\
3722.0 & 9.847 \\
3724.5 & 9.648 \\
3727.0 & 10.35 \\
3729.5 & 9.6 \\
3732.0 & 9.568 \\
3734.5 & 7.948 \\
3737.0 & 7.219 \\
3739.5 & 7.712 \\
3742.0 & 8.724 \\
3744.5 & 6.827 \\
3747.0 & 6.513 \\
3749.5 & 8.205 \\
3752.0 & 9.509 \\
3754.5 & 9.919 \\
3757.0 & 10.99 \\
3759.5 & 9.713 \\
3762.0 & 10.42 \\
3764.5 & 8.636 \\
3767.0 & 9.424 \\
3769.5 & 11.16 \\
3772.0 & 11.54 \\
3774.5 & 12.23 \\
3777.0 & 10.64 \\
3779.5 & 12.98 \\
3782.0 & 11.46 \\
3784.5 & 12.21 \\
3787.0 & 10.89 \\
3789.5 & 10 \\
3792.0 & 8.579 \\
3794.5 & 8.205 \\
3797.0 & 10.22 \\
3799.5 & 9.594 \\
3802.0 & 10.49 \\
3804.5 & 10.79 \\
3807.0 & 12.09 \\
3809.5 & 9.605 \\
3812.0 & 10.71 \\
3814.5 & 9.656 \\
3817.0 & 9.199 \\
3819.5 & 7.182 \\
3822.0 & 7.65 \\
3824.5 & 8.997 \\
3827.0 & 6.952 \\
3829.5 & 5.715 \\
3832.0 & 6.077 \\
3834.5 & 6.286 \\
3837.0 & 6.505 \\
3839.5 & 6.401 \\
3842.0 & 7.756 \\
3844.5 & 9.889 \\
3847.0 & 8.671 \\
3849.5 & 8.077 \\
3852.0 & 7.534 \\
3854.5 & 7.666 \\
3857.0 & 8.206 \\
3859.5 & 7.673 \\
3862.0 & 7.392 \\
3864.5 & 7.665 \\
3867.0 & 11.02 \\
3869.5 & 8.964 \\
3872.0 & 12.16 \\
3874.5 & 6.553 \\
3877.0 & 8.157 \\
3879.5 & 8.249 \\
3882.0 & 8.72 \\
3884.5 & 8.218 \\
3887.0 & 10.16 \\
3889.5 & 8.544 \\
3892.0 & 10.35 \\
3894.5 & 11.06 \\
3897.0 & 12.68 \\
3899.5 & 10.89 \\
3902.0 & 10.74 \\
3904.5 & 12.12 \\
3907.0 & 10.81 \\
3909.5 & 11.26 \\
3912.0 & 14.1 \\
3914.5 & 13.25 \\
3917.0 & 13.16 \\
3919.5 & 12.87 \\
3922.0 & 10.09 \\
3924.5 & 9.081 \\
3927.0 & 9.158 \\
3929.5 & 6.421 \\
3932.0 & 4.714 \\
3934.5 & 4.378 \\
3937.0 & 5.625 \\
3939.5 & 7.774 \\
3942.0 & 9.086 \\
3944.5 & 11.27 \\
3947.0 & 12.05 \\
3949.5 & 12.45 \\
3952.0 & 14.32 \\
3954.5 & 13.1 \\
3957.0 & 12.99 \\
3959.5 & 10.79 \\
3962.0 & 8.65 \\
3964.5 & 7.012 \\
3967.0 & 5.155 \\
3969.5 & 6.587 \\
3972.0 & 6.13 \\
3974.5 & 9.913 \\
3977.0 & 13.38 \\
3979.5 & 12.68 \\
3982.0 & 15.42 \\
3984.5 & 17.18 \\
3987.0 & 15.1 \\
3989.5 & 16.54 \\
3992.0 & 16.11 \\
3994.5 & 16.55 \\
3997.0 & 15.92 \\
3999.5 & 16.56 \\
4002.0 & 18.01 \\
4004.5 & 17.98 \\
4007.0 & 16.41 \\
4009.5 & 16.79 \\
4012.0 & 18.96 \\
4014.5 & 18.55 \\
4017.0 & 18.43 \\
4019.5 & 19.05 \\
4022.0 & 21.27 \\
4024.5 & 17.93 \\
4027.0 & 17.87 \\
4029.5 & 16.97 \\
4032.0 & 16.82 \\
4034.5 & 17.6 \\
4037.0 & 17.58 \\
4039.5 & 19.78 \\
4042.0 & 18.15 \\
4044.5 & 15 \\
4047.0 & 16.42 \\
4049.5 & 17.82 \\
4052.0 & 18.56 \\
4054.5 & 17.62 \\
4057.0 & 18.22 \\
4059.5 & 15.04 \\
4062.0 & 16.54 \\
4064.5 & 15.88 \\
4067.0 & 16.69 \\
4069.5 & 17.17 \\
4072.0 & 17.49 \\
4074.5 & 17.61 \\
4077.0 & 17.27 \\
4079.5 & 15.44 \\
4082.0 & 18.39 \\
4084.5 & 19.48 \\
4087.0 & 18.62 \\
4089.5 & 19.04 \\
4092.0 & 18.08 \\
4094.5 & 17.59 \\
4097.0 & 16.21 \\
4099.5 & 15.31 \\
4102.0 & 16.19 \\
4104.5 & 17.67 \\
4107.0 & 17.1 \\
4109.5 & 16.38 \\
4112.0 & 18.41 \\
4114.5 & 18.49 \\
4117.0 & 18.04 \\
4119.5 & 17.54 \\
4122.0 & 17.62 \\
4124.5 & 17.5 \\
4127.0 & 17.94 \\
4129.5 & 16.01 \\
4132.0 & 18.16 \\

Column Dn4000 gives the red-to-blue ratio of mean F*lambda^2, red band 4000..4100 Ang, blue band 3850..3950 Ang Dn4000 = 1.99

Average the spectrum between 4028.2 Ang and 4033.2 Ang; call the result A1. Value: 16.9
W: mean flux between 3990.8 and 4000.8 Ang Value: 16.3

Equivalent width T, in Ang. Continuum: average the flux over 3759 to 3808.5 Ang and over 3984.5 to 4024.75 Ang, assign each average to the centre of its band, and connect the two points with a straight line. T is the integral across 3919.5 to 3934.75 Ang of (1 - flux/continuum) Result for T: 7.2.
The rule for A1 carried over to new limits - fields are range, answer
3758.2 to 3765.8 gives 9.6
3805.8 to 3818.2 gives 10.2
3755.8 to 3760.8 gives 10.3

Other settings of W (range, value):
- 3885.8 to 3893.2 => 9.68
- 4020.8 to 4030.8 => 18.5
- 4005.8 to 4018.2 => 17.8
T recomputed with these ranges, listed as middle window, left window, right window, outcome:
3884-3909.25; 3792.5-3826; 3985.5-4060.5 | 4.21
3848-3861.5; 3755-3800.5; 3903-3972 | 3.14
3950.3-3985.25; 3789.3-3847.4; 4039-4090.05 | 7.67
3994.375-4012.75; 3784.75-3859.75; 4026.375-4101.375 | -2.39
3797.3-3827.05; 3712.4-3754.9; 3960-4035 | 3.39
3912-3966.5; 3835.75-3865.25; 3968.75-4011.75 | 9.82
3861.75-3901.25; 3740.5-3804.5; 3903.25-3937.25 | 1.73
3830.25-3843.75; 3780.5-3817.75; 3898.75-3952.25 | 4.68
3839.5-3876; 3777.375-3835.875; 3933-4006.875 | 6.38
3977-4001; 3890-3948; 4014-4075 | -2.34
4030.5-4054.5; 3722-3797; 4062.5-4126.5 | -1.95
